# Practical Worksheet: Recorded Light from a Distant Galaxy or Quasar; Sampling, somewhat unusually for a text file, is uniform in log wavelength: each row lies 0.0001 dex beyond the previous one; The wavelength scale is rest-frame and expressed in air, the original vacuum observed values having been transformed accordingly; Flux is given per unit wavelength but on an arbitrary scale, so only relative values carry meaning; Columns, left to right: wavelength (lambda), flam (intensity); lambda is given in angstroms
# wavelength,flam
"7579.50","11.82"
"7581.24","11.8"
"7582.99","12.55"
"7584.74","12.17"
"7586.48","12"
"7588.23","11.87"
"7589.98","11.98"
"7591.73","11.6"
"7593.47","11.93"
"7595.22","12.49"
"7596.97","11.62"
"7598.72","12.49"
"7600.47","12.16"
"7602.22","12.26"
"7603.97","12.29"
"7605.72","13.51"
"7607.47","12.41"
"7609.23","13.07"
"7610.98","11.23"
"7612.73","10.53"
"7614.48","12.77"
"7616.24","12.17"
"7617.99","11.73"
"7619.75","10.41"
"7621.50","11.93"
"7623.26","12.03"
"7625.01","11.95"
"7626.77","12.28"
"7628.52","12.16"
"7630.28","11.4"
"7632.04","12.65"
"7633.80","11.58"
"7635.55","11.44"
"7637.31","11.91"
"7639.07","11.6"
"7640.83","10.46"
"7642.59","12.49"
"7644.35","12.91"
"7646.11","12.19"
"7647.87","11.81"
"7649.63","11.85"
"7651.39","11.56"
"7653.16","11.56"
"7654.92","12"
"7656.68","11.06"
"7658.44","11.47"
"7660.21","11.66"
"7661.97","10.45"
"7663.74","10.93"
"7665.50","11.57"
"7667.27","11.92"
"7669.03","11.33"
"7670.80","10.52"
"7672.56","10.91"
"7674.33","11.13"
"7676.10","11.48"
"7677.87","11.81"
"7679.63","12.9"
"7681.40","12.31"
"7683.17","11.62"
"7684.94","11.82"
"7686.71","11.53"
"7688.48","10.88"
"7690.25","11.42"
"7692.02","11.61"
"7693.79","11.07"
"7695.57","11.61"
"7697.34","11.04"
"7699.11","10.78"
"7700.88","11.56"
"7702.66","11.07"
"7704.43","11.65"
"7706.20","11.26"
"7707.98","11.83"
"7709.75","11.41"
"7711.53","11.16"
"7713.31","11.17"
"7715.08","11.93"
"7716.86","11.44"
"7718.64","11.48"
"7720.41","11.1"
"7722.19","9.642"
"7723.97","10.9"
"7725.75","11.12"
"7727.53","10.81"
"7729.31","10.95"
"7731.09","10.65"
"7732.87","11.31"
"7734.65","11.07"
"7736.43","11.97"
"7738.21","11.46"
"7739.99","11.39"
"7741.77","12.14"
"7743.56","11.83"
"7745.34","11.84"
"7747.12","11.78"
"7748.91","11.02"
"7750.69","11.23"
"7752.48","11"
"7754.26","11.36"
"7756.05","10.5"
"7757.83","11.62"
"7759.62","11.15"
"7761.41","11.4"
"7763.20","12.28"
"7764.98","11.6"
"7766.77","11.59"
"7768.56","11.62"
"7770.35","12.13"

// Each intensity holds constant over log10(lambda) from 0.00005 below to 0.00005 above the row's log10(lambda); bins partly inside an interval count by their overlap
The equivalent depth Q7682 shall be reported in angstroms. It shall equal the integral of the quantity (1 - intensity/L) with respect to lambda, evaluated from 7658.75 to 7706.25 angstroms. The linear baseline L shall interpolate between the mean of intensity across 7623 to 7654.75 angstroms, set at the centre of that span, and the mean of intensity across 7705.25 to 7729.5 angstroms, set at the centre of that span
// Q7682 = 0.3 angstroms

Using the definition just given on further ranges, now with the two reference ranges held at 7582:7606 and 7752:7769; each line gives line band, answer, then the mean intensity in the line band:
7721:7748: 0.7 angstroms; 11.3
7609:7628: 0.4 angstroms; 11.8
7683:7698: 0.4 angstroms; 11.4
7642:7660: 0.1 angstroms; 11.9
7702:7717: 0.3 angstroms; 11.4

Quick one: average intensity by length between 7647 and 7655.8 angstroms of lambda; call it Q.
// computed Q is 11.8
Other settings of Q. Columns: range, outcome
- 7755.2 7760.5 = 11.1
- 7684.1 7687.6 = 11.7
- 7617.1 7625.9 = 11.6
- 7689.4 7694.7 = 11.4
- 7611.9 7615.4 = 11.7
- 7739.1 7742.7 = 11.8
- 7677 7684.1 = 12.2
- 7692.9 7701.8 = 11.2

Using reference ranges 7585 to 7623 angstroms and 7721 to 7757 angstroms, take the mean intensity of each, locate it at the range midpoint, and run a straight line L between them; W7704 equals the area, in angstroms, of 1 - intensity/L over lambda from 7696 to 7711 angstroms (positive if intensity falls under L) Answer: 0.1 angstroms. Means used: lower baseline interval 12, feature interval 11.3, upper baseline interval 11.2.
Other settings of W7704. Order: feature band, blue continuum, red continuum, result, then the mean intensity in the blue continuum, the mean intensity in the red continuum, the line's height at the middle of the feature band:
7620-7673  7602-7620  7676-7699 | 0.96 angstroms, 12.1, 11.6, 11.9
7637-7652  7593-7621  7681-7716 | -0.08 angstroms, 12.1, 11.4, 11.8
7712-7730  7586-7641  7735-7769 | 0.85 angstroms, 12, 11.5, 11.6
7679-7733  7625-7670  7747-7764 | 0.78 angstroms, 11.7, 11.3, 11.5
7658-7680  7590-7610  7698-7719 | 0.70 angstroms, 12.3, 11.4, 11.7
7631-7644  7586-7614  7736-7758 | 0.18 angstroms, 12.1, 11.5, 11.9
